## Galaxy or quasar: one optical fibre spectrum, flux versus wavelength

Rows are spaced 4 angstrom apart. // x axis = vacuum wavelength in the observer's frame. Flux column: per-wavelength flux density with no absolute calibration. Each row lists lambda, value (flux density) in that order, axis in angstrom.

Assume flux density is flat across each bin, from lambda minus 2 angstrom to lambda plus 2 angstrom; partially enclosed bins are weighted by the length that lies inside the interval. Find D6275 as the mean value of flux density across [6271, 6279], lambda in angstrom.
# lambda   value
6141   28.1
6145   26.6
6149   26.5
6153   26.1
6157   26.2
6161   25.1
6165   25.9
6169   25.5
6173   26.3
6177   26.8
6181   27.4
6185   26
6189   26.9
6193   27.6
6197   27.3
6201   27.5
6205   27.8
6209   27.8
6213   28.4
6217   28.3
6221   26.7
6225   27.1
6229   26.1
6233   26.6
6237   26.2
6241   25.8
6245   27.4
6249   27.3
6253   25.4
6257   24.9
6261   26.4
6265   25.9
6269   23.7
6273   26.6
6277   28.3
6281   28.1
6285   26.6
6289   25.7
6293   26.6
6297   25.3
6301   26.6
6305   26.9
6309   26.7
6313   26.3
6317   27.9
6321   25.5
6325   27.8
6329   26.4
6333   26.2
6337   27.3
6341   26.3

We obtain 27.5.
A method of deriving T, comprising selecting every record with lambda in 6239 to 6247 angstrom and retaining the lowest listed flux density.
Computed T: 25.8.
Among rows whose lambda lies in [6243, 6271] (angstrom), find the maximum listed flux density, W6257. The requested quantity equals 27.4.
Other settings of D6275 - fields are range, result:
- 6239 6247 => 26.6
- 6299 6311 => 26.7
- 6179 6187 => 26.7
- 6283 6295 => 26.3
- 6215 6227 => 27.4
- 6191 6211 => 27.6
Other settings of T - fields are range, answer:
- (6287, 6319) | 25.3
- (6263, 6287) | 23.7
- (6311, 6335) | 25.5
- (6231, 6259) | 24.9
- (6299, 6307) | 26.6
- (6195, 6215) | 27.3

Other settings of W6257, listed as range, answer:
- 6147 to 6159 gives 26.5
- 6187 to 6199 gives 27.6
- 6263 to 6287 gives 28.3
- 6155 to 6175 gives 26.3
